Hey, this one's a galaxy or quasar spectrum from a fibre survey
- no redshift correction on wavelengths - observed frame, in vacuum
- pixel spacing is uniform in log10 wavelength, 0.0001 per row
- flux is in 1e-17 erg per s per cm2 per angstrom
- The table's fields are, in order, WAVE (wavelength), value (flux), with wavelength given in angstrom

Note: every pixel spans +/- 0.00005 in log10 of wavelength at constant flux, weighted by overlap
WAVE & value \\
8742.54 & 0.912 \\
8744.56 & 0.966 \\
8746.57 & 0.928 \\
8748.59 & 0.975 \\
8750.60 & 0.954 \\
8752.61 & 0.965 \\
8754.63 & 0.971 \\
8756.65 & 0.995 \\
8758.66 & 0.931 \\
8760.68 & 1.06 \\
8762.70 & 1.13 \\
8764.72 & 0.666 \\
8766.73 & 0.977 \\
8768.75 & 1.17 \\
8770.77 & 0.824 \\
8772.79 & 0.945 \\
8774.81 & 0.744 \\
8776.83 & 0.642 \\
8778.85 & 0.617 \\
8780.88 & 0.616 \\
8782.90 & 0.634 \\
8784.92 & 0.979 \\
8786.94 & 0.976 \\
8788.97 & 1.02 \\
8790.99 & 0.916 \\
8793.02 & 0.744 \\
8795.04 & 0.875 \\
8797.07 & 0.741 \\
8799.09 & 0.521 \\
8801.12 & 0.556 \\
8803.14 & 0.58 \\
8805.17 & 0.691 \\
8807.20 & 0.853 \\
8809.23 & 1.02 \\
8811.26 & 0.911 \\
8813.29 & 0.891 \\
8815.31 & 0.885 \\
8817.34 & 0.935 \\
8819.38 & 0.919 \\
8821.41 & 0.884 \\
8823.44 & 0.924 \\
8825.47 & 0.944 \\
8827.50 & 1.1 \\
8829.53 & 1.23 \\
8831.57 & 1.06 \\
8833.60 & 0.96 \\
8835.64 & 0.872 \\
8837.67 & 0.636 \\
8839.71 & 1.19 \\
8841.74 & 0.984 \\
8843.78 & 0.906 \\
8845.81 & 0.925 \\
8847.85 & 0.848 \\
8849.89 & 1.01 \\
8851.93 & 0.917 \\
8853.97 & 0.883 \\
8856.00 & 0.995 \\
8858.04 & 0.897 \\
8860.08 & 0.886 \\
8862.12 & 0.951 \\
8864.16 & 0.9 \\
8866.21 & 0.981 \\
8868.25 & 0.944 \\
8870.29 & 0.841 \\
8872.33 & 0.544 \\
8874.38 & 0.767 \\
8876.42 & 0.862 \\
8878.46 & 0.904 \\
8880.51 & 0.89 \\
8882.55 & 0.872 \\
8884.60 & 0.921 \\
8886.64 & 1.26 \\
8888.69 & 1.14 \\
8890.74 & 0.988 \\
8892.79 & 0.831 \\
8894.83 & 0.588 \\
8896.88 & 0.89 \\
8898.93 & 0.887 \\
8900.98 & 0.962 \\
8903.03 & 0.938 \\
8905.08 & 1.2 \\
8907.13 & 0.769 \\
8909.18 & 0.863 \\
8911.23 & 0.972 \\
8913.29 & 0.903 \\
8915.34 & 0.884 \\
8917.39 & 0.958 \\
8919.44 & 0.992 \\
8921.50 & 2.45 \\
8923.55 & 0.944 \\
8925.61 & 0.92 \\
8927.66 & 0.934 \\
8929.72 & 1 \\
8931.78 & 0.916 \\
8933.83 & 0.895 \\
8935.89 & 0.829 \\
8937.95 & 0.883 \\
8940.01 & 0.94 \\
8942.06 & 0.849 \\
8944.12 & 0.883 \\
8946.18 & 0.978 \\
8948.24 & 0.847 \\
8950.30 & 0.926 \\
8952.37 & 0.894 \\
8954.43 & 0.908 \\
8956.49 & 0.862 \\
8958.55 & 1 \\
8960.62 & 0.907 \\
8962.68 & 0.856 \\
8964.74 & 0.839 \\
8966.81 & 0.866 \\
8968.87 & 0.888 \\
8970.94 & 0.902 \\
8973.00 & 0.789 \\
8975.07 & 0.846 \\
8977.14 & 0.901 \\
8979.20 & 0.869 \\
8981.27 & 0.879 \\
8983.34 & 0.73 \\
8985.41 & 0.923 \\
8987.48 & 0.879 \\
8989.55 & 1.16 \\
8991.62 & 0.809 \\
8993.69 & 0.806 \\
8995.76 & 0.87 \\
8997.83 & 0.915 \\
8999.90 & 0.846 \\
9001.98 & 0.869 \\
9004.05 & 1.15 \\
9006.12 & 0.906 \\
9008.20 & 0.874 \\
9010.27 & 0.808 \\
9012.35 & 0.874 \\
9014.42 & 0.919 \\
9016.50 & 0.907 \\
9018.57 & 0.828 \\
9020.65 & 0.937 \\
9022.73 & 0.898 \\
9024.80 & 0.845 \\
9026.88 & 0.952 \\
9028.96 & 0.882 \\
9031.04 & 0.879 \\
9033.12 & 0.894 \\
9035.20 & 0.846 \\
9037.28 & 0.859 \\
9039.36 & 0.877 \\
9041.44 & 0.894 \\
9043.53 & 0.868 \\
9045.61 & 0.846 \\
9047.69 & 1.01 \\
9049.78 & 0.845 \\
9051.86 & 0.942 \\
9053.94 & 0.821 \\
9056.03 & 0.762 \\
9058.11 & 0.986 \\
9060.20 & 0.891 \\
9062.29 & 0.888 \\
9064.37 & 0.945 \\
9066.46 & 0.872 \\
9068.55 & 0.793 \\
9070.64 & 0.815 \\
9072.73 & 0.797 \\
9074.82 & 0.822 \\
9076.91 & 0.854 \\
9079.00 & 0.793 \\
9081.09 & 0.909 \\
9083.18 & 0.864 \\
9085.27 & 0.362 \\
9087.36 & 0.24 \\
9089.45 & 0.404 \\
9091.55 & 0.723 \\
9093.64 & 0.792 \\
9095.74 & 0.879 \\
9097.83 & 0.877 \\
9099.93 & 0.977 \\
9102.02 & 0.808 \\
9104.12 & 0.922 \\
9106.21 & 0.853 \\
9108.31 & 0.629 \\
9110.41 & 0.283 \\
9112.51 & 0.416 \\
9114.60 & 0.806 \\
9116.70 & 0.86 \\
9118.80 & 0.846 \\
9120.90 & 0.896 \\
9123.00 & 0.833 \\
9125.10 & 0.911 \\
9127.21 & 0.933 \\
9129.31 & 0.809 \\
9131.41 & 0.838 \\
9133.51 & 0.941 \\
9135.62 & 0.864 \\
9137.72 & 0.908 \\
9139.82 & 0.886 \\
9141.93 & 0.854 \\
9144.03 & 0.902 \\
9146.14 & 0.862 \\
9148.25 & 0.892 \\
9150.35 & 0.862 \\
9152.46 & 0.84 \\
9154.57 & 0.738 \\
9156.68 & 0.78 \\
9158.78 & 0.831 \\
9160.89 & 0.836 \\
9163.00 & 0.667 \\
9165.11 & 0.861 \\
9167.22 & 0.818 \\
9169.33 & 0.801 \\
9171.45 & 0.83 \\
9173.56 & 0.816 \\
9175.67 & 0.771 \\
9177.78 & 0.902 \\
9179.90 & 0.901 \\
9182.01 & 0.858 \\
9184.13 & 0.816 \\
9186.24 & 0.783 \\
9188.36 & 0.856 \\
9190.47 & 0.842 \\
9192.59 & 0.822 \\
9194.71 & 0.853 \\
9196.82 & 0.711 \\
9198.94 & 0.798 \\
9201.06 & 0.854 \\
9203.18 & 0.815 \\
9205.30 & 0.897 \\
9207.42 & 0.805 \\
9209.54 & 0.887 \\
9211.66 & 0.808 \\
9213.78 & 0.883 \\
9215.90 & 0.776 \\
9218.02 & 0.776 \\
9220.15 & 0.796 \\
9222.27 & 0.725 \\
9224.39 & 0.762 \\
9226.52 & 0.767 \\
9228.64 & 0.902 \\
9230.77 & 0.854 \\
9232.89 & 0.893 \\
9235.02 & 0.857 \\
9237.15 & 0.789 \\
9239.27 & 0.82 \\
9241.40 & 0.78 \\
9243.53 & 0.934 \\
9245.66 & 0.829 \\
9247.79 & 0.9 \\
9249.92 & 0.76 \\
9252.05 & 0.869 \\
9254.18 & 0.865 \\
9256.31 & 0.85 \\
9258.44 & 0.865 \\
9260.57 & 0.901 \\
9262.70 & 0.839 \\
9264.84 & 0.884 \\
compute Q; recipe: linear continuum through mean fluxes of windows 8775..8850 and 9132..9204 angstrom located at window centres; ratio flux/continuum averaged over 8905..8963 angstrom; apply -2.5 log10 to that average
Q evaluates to -0.14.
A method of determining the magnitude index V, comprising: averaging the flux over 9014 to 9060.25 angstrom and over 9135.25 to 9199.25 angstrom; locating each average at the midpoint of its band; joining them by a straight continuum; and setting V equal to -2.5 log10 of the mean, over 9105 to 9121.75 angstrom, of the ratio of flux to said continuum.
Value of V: 0.22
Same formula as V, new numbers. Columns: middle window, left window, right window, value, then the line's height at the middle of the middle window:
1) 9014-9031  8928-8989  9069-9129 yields -0.08 mag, 0.827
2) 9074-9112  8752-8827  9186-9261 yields 0.17 mag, 0.838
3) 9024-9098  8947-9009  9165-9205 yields 0.06 mag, 0.865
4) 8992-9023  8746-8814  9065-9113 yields -0.17 mag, 0.763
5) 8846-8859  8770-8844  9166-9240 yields -0.09 mag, 0.853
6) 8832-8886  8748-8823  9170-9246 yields -0.06 mag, 0.852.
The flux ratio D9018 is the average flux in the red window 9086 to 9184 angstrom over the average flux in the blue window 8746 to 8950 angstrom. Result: 0.87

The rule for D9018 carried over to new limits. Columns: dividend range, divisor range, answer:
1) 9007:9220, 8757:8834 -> 0.95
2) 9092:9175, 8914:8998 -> 0.88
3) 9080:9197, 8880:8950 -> 0.82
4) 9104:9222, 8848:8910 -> 0.90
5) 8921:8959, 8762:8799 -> 1.16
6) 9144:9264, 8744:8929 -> 0.90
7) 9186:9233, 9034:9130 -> 1.02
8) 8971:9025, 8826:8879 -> 0.96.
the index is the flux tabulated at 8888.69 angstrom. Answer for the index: 1.14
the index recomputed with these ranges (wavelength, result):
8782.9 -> 0.634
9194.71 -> 0.853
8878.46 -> 0.904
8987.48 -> 0.879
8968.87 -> 0.888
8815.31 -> 0.885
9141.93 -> 0.854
